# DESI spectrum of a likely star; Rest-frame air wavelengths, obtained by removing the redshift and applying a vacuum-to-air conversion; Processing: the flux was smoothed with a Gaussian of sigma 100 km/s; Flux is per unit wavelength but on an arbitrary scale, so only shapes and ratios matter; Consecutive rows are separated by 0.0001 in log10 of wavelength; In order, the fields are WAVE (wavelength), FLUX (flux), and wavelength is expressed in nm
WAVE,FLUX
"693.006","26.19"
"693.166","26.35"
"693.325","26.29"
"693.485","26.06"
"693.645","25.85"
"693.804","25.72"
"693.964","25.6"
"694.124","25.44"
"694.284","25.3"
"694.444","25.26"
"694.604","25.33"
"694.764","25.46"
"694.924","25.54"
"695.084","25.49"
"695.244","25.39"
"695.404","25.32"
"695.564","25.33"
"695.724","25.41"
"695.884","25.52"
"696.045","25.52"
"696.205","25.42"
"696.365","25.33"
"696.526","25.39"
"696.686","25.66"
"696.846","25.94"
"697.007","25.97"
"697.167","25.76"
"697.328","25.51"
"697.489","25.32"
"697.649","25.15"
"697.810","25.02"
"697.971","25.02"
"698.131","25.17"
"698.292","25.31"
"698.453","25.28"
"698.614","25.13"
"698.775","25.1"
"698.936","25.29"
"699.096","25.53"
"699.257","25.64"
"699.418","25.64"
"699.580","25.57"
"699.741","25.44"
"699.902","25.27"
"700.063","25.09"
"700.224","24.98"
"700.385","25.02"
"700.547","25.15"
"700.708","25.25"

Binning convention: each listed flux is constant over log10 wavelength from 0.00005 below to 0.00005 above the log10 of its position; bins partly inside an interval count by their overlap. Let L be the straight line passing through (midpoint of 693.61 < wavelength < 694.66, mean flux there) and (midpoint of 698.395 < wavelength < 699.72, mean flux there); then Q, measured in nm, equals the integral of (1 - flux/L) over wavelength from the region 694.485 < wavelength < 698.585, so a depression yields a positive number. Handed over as 0.00 nm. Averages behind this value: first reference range 25.5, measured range 25.4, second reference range 25.4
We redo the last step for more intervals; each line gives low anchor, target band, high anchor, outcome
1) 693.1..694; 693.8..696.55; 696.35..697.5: 0.042 nm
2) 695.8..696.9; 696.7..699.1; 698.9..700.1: 0.012 nm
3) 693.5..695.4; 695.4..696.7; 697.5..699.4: -0.001 nm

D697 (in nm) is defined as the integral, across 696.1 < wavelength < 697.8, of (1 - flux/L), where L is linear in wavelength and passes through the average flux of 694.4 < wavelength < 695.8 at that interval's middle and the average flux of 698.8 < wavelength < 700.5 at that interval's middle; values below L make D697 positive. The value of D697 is -0.01 nm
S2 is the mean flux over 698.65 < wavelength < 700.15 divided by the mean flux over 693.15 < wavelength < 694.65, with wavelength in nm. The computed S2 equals 0.99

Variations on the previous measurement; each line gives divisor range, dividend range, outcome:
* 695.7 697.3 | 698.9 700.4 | 0.99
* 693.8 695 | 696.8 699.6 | 1.00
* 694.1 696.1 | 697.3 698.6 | 0.99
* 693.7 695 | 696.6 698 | 1.00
